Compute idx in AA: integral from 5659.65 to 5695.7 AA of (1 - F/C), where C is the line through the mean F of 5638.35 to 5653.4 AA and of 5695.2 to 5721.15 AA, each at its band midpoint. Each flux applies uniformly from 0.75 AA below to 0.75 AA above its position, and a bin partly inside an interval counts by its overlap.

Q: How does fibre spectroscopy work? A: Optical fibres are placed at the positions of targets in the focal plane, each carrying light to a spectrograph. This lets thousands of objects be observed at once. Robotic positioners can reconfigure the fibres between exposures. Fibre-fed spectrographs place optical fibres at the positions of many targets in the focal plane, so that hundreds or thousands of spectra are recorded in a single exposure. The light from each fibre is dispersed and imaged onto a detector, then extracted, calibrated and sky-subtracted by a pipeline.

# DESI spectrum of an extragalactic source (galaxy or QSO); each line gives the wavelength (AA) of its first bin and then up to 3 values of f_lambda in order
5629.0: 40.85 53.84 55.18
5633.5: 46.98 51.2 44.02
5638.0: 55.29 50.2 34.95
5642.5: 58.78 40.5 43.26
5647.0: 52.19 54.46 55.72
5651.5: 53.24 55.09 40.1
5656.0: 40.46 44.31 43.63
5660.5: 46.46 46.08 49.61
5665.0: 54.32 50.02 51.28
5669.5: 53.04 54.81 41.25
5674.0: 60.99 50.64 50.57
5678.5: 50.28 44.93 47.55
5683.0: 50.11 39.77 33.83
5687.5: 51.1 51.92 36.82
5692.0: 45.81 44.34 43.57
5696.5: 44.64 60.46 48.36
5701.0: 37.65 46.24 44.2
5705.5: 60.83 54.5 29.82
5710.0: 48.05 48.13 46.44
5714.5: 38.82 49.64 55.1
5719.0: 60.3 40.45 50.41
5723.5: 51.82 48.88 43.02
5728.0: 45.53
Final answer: 0.70 AA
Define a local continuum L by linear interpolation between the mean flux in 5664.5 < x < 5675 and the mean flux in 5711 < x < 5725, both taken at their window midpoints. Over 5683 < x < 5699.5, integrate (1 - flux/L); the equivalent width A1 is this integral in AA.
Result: 1.7 AA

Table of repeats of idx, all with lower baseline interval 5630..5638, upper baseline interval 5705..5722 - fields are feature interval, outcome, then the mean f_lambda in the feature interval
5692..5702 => 0.5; 46.4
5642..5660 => 0.6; 48.3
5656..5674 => 0.3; 48.8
